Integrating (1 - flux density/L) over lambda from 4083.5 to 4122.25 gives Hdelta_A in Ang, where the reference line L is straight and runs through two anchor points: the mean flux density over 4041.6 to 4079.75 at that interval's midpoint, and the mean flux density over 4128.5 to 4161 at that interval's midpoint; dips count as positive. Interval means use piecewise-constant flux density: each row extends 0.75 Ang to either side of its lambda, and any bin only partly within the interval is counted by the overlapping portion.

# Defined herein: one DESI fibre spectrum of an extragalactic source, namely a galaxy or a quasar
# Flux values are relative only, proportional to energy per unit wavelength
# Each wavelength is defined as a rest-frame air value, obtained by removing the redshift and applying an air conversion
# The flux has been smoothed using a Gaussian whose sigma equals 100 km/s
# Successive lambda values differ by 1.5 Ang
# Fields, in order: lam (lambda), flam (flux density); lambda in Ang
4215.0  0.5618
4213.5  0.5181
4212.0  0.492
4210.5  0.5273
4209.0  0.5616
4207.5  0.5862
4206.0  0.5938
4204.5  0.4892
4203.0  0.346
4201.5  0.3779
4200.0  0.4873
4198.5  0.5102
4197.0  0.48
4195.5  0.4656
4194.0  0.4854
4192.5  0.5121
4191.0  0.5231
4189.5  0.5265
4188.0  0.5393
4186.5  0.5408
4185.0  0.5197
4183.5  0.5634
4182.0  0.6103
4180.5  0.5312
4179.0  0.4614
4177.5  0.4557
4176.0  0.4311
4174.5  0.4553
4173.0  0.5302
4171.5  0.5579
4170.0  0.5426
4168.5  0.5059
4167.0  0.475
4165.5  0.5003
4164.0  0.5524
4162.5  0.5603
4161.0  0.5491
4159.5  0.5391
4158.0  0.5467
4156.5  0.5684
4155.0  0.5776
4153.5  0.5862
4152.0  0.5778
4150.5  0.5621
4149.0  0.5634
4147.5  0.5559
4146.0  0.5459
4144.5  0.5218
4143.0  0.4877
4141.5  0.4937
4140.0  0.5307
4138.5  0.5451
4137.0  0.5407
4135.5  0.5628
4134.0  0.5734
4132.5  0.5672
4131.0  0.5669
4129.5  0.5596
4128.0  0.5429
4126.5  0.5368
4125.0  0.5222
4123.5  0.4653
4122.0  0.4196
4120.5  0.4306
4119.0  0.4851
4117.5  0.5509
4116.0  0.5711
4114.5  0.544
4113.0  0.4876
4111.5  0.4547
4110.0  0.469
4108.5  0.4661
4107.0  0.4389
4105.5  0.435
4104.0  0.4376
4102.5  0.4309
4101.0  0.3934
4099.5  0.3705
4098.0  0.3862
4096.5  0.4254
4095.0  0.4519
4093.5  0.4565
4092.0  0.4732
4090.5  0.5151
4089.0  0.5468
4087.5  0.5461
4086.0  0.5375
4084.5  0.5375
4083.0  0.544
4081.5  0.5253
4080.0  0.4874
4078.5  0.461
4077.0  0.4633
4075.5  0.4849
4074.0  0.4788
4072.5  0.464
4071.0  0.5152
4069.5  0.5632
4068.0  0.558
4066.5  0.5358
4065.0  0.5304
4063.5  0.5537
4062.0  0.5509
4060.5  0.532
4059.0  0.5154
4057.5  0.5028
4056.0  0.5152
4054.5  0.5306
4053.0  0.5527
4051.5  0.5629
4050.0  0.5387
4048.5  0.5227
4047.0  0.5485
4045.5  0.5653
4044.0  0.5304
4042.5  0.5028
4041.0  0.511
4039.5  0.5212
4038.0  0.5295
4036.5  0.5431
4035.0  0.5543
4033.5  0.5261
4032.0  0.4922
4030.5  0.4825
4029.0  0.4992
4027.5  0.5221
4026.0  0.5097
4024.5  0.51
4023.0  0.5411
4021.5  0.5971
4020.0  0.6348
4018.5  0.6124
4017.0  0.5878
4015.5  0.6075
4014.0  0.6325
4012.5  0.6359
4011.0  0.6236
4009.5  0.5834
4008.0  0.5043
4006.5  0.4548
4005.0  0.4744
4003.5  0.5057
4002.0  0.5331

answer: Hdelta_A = 4.6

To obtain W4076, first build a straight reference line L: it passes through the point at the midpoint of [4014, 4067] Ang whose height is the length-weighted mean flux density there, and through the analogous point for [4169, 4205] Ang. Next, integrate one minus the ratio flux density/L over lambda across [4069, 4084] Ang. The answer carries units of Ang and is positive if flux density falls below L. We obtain 0.9 Ang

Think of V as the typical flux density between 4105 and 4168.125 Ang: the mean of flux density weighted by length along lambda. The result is 0.525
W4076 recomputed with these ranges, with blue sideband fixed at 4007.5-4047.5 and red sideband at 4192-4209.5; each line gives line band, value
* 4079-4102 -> 2.2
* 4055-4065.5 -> 0.2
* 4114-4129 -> 0.3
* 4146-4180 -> -1.8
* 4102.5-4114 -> 1.5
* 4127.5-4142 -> -1.0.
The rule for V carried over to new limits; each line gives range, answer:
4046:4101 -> 0.507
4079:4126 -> 0.478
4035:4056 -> 0.535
